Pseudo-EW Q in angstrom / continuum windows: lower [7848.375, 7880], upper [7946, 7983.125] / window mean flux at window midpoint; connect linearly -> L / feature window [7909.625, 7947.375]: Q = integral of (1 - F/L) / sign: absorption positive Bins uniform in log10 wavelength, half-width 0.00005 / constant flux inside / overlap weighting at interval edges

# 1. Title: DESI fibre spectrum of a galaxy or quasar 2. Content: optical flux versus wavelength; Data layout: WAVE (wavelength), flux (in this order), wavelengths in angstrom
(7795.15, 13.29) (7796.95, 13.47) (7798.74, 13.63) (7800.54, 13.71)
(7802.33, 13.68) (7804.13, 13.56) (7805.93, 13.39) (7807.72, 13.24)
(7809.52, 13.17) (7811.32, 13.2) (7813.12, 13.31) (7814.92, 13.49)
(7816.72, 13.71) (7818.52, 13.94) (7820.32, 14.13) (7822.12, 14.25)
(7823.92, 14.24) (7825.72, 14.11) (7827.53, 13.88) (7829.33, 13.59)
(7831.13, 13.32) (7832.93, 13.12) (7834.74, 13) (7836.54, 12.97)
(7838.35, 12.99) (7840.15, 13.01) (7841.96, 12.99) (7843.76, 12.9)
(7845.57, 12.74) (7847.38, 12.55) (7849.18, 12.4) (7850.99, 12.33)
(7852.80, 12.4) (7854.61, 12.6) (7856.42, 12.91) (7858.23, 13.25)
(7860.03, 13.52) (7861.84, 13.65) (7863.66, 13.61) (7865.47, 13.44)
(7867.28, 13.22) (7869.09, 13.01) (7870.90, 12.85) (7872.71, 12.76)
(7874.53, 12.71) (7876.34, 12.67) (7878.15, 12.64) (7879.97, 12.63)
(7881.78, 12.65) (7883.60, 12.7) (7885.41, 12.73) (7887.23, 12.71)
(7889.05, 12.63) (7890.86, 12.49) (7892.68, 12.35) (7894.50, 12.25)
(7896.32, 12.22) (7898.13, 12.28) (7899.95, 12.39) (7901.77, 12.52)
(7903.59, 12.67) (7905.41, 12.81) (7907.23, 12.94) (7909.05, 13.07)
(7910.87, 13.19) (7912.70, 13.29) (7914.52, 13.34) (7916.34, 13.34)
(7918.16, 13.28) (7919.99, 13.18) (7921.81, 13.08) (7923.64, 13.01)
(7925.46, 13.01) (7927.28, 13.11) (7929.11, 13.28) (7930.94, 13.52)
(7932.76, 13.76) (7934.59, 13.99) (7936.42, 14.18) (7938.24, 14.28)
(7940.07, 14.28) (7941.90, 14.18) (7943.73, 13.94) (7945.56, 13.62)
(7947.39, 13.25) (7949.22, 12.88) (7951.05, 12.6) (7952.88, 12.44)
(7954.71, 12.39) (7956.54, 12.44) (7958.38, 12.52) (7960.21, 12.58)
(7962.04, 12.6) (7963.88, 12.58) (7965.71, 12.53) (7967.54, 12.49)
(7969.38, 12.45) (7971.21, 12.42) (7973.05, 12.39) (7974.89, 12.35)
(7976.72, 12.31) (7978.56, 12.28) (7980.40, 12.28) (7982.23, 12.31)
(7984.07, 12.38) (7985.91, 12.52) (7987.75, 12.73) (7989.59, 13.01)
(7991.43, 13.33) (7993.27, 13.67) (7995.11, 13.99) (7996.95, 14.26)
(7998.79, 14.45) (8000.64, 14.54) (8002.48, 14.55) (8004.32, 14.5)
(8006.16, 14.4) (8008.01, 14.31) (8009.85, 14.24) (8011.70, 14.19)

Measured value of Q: -2.6 angstrom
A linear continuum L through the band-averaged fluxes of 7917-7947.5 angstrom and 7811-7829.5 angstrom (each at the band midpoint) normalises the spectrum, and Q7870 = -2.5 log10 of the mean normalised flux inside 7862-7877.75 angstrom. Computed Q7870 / 0.05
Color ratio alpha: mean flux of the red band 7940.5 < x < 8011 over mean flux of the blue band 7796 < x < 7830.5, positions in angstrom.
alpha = 0.96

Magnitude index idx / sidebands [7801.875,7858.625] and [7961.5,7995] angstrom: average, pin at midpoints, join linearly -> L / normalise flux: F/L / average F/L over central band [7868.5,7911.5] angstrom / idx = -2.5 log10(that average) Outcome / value 0.03 mag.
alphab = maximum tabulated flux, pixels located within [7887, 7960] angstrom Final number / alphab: 14.28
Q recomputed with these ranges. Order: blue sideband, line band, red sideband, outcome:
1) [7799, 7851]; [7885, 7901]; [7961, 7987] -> 0.61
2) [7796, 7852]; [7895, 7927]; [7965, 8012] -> 0.93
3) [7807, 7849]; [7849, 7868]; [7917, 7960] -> 0.42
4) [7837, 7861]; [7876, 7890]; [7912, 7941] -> 0.48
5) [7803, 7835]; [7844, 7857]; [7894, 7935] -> 0.81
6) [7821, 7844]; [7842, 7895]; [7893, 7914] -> 1.01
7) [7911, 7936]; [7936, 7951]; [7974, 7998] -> -0.63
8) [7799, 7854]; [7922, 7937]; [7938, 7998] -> -0.50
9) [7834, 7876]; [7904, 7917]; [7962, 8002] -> -0.18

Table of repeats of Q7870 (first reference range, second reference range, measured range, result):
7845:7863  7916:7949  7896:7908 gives 0.06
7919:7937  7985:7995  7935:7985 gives 0.03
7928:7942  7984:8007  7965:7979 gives 0.12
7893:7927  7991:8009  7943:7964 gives 0.06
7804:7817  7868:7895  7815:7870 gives -0.02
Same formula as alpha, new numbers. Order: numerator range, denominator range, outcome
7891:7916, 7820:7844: 0.94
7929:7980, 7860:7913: 1.02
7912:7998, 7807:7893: 1.00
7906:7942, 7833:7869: 1.04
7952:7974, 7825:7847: 0.95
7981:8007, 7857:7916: 1.06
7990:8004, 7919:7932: 1.07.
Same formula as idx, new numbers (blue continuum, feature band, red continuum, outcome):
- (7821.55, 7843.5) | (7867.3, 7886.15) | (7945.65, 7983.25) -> 0.031 mag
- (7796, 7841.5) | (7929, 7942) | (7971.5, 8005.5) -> -0.052 mag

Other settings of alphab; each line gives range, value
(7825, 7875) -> 14.11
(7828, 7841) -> 13.59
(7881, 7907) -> 12.81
